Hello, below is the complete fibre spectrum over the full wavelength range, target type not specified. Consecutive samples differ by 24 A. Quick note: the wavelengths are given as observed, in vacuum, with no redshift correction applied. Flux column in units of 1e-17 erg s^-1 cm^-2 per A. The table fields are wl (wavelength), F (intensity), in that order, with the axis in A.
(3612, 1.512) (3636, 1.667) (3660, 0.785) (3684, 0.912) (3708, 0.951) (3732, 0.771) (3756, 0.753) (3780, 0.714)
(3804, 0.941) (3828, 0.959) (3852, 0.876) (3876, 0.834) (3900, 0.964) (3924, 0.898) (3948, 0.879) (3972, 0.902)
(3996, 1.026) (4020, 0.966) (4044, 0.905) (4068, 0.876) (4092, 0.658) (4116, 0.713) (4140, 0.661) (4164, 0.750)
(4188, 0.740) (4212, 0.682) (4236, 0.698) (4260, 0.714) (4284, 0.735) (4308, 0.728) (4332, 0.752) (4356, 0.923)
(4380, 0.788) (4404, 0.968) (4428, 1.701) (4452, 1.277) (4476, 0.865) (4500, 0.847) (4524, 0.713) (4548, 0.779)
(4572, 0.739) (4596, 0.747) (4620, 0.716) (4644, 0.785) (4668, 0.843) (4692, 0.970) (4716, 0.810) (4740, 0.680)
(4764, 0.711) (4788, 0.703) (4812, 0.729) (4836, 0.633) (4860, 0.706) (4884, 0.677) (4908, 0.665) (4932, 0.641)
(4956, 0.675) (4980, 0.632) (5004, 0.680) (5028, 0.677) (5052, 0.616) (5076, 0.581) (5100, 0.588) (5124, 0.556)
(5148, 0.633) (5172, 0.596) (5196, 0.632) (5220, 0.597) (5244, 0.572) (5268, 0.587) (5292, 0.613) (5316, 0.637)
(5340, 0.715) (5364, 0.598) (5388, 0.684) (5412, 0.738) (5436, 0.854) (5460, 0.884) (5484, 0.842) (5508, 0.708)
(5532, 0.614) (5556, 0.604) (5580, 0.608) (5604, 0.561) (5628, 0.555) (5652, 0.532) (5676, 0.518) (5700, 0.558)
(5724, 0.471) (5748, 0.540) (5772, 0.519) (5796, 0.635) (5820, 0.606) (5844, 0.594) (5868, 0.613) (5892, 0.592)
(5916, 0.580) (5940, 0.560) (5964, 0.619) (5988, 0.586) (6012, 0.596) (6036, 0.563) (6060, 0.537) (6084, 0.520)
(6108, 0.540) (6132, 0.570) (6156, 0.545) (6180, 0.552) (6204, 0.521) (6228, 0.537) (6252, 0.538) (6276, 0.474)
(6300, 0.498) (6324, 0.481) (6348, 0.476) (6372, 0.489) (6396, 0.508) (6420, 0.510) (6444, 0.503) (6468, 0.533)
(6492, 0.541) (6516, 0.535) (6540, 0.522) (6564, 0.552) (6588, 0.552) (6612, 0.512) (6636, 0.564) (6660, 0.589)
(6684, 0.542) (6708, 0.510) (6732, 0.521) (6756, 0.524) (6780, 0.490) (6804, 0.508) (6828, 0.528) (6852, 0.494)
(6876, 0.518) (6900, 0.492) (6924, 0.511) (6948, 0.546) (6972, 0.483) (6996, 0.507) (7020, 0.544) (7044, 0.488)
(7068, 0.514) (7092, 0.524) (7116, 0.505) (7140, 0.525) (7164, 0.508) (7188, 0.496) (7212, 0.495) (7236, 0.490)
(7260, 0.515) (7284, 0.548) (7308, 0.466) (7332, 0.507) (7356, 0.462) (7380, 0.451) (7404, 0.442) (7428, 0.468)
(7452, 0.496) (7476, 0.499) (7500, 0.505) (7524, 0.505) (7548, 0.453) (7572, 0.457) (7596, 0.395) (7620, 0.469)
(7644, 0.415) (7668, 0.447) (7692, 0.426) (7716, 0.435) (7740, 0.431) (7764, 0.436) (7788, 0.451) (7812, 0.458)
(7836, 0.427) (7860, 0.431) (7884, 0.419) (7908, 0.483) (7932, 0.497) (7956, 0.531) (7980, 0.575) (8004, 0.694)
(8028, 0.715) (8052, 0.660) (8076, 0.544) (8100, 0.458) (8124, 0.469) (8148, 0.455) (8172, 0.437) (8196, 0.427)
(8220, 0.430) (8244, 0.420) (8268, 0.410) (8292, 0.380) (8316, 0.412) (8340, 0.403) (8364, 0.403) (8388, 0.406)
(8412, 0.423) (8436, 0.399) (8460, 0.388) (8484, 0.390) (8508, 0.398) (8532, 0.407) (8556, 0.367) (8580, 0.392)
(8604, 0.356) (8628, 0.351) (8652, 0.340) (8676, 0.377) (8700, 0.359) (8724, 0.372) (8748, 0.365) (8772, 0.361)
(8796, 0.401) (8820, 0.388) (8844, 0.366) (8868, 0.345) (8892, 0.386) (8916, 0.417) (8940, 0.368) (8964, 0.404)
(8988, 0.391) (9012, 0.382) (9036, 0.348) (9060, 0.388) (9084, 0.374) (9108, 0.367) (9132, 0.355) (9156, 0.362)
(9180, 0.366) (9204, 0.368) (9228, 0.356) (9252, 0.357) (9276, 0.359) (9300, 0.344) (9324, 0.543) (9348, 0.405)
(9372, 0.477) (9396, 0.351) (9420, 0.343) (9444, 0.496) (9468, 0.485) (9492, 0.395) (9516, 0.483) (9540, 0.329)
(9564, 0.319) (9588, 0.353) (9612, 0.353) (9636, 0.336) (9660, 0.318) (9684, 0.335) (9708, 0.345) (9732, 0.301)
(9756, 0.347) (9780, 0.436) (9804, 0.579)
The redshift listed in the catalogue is 1.86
